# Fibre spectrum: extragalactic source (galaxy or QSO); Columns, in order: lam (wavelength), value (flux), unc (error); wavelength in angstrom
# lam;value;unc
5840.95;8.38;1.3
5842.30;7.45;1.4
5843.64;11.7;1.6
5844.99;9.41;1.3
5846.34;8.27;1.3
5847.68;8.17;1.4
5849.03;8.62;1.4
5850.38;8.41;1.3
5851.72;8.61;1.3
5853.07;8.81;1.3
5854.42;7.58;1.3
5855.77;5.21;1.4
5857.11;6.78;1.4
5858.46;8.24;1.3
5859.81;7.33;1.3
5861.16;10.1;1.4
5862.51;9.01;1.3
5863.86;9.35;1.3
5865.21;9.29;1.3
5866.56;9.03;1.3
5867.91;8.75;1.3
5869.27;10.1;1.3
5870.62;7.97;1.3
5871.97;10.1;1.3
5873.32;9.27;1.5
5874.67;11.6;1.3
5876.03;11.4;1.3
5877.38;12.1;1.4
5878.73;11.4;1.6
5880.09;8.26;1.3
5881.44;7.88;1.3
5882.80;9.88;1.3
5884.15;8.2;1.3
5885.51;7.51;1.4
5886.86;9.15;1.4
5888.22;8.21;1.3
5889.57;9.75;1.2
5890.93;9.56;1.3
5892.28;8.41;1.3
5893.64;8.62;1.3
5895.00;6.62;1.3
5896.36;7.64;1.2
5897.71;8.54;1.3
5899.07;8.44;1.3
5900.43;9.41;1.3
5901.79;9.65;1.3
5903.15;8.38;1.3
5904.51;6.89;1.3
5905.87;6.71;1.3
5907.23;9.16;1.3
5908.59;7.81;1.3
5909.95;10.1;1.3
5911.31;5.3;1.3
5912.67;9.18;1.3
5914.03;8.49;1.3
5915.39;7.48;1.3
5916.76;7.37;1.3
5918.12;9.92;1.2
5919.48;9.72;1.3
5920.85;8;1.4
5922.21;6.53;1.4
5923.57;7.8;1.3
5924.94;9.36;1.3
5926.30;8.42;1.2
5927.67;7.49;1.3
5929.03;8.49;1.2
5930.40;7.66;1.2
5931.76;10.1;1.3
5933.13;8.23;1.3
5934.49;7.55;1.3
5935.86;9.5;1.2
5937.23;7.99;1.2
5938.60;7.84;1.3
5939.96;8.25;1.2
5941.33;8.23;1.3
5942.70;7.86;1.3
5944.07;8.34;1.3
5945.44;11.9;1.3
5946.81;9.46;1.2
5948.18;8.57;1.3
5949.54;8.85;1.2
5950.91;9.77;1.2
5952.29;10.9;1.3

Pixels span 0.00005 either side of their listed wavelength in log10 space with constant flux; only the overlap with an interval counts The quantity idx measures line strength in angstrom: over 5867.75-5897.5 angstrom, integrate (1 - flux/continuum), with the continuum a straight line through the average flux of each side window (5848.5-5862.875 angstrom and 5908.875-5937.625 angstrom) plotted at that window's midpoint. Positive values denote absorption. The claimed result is -3.8 angstrom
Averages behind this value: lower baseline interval 8.04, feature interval 9.2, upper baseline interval 8.31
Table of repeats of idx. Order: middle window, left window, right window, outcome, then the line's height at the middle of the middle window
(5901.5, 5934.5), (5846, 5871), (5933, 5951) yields 1.5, 8.63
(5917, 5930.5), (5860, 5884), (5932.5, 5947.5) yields 0.8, 8.89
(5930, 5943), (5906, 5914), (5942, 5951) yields 0.9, 8.94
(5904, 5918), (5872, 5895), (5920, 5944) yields 1.2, 8.72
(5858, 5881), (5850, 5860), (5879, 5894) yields -4.1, 8.14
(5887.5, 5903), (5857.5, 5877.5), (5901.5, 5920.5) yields 0.1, 8.7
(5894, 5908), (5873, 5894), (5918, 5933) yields 1.4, 9.04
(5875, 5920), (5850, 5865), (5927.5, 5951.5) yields -1.6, 8.42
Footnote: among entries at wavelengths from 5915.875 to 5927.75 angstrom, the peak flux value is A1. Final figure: 9.92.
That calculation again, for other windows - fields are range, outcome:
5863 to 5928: 12.1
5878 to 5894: 11.4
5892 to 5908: 9.65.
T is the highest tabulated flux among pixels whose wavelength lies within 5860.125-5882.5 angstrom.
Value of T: 12.1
